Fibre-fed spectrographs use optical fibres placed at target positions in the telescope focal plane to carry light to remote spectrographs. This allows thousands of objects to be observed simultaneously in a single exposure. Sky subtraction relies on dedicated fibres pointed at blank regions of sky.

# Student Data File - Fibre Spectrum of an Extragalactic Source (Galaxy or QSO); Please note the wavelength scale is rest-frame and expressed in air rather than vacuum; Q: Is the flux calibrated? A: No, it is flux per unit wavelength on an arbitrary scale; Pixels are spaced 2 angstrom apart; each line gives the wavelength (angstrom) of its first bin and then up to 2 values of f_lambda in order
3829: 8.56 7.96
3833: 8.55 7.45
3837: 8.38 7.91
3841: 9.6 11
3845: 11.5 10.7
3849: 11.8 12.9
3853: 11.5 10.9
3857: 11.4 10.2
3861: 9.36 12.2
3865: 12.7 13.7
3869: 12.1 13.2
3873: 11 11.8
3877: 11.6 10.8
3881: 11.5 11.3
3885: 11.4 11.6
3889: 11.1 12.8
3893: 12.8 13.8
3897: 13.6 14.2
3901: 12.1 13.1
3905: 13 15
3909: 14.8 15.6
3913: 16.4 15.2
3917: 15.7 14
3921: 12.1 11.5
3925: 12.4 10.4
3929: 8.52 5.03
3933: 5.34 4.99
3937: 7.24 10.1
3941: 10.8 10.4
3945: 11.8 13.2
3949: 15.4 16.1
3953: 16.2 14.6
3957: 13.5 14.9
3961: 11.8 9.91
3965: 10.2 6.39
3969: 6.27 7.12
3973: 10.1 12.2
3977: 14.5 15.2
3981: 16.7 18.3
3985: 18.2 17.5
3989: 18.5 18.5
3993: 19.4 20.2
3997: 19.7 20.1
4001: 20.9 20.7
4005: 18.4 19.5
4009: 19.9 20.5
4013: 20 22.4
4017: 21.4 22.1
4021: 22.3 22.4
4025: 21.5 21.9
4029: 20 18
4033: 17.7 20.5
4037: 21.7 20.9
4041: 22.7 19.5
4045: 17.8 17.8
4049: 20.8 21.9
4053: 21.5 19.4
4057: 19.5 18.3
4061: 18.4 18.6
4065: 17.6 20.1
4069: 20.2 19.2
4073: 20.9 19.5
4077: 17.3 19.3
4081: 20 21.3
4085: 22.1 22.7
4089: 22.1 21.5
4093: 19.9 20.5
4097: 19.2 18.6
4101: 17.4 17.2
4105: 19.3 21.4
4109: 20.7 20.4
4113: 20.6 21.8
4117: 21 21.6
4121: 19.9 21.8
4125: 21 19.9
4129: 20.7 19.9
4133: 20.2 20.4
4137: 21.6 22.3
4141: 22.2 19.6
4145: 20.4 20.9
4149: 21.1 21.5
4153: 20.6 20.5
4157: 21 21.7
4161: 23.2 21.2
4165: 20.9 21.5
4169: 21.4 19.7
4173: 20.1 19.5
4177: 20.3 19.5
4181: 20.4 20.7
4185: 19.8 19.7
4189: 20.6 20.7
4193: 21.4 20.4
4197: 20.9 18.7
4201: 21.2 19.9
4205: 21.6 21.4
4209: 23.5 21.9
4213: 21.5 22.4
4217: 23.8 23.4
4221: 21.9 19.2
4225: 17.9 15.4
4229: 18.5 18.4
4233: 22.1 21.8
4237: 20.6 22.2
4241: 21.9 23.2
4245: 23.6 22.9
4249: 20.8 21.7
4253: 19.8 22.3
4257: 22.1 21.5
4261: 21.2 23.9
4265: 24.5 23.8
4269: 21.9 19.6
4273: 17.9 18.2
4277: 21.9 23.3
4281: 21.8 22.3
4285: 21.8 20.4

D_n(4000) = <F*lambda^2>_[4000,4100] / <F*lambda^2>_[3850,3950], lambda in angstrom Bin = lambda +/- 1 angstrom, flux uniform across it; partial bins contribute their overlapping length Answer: 1.8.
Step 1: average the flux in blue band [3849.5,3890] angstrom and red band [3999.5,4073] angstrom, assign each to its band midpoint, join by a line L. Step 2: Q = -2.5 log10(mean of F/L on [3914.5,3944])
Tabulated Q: 0.39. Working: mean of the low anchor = 11.6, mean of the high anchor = 20.2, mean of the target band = 10.2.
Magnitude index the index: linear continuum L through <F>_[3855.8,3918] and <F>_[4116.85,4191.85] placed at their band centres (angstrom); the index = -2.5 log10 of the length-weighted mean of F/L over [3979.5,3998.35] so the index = -0.171 mag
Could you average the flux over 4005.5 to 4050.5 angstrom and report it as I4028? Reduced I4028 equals 20.5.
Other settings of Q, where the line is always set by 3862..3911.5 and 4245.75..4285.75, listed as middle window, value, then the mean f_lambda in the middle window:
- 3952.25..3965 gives 0.09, 13.2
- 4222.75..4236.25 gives 0.10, 19.1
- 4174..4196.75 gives -0.03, 20.3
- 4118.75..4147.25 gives -0.13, 20.8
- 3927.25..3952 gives 0.37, 9.92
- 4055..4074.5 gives -0.14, 19.2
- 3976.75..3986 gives -0.13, 16.7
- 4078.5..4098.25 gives -0.19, 20.9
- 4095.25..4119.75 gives -0.12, 19.9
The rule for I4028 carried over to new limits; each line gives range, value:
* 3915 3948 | 10.4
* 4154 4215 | 20.9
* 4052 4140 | 20.2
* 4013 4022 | 21.8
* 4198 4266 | 21.4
